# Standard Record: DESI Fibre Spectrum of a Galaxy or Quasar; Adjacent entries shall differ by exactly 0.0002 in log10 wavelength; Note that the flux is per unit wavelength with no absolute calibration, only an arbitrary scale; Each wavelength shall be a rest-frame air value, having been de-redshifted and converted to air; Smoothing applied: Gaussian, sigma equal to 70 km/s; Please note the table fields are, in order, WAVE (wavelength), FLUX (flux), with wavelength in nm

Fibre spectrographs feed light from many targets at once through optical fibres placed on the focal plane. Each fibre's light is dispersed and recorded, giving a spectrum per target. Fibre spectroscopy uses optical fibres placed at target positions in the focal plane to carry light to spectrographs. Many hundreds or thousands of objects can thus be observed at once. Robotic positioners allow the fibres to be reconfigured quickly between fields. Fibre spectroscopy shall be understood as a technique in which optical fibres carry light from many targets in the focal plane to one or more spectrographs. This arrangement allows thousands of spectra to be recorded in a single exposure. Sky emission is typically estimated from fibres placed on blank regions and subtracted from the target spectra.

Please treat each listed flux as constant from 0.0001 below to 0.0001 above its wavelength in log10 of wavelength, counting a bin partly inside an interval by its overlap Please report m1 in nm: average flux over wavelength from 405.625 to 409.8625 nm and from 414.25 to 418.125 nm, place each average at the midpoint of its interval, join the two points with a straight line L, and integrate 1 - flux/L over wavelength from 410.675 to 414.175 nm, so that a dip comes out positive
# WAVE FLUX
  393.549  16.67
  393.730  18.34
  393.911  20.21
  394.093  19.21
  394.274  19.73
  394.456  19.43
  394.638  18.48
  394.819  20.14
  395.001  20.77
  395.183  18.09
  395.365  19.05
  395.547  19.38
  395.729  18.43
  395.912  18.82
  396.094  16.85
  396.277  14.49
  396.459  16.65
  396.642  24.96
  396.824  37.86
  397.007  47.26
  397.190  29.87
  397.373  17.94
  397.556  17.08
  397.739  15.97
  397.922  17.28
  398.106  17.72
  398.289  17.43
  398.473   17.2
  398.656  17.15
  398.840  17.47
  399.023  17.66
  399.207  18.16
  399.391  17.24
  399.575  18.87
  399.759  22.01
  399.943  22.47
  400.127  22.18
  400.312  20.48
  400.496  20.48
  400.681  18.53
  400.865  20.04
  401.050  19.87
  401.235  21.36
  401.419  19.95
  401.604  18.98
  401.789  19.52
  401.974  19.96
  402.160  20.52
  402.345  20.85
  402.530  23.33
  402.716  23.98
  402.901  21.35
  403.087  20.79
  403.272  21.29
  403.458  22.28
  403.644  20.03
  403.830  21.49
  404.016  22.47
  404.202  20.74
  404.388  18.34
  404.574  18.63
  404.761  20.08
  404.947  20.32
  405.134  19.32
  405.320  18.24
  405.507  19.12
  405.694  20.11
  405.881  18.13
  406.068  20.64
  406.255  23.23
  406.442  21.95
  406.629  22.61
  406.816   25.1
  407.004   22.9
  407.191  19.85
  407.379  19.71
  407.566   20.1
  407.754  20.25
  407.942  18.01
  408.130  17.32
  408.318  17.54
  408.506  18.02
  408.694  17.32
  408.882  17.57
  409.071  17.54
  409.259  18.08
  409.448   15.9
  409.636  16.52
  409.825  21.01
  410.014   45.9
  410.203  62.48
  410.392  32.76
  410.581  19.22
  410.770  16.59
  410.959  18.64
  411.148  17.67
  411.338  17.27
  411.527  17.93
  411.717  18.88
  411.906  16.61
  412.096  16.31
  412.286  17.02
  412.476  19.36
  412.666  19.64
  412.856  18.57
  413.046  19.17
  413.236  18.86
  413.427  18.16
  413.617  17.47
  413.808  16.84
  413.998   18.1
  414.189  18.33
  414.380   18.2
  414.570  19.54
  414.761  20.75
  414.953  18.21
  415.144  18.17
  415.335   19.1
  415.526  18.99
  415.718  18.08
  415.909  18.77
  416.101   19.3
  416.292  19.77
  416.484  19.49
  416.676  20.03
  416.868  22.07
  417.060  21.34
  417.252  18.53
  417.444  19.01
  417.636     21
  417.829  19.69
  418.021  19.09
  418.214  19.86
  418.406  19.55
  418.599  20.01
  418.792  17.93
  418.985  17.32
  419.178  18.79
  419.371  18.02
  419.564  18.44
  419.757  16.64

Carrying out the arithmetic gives 0.27 nm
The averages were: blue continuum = 19.5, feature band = 18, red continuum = 19.4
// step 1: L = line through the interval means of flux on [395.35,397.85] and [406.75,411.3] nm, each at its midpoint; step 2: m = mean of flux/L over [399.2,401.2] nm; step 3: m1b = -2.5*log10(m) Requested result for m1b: 0.118 mag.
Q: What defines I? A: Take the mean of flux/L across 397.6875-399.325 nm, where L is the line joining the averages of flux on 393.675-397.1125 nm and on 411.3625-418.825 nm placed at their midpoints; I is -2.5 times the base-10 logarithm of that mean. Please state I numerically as 0.21 mag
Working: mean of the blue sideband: 21.6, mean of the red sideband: 18.9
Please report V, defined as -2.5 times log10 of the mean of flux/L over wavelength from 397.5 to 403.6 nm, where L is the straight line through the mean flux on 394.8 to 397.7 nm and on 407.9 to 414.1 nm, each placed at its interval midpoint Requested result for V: 0.11 mag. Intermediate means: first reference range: 22.3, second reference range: 20.6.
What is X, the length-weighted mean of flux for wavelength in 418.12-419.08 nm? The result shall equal 18.9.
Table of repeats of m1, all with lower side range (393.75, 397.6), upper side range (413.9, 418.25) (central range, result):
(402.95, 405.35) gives 0.04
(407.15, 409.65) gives 0.26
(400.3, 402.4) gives 0.10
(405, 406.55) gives 0.03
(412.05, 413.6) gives 0.10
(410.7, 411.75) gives 0.11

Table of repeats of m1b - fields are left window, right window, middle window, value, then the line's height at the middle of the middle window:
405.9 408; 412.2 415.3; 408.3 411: -0.190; 20.2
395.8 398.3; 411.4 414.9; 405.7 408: -0.063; 19.9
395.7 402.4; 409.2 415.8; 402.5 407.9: -0.013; 20.6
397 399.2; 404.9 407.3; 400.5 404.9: -0.012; 20.4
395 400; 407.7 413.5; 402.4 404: -0.060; 20.6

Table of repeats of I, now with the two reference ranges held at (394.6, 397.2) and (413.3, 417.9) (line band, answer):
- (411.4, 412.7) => 0.11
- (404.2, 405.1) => 0.08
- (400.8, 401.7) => 0.08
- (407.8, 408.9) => 0.15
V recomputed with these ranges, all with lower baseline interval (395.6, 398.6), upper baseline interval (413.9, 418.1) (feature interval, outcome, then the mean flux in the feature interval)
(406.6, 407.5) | -0.08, 21.9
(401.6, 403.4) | -0.01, 21.2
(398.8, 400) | 0.12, 19.1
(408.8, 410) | 0.02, 19.6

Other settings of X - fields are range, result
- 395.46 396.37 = 17.6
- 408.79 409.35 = 17.7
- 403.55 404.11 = 21.3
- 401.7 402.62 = 20.8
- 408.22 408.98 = 17.6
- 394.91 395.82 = 19.1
